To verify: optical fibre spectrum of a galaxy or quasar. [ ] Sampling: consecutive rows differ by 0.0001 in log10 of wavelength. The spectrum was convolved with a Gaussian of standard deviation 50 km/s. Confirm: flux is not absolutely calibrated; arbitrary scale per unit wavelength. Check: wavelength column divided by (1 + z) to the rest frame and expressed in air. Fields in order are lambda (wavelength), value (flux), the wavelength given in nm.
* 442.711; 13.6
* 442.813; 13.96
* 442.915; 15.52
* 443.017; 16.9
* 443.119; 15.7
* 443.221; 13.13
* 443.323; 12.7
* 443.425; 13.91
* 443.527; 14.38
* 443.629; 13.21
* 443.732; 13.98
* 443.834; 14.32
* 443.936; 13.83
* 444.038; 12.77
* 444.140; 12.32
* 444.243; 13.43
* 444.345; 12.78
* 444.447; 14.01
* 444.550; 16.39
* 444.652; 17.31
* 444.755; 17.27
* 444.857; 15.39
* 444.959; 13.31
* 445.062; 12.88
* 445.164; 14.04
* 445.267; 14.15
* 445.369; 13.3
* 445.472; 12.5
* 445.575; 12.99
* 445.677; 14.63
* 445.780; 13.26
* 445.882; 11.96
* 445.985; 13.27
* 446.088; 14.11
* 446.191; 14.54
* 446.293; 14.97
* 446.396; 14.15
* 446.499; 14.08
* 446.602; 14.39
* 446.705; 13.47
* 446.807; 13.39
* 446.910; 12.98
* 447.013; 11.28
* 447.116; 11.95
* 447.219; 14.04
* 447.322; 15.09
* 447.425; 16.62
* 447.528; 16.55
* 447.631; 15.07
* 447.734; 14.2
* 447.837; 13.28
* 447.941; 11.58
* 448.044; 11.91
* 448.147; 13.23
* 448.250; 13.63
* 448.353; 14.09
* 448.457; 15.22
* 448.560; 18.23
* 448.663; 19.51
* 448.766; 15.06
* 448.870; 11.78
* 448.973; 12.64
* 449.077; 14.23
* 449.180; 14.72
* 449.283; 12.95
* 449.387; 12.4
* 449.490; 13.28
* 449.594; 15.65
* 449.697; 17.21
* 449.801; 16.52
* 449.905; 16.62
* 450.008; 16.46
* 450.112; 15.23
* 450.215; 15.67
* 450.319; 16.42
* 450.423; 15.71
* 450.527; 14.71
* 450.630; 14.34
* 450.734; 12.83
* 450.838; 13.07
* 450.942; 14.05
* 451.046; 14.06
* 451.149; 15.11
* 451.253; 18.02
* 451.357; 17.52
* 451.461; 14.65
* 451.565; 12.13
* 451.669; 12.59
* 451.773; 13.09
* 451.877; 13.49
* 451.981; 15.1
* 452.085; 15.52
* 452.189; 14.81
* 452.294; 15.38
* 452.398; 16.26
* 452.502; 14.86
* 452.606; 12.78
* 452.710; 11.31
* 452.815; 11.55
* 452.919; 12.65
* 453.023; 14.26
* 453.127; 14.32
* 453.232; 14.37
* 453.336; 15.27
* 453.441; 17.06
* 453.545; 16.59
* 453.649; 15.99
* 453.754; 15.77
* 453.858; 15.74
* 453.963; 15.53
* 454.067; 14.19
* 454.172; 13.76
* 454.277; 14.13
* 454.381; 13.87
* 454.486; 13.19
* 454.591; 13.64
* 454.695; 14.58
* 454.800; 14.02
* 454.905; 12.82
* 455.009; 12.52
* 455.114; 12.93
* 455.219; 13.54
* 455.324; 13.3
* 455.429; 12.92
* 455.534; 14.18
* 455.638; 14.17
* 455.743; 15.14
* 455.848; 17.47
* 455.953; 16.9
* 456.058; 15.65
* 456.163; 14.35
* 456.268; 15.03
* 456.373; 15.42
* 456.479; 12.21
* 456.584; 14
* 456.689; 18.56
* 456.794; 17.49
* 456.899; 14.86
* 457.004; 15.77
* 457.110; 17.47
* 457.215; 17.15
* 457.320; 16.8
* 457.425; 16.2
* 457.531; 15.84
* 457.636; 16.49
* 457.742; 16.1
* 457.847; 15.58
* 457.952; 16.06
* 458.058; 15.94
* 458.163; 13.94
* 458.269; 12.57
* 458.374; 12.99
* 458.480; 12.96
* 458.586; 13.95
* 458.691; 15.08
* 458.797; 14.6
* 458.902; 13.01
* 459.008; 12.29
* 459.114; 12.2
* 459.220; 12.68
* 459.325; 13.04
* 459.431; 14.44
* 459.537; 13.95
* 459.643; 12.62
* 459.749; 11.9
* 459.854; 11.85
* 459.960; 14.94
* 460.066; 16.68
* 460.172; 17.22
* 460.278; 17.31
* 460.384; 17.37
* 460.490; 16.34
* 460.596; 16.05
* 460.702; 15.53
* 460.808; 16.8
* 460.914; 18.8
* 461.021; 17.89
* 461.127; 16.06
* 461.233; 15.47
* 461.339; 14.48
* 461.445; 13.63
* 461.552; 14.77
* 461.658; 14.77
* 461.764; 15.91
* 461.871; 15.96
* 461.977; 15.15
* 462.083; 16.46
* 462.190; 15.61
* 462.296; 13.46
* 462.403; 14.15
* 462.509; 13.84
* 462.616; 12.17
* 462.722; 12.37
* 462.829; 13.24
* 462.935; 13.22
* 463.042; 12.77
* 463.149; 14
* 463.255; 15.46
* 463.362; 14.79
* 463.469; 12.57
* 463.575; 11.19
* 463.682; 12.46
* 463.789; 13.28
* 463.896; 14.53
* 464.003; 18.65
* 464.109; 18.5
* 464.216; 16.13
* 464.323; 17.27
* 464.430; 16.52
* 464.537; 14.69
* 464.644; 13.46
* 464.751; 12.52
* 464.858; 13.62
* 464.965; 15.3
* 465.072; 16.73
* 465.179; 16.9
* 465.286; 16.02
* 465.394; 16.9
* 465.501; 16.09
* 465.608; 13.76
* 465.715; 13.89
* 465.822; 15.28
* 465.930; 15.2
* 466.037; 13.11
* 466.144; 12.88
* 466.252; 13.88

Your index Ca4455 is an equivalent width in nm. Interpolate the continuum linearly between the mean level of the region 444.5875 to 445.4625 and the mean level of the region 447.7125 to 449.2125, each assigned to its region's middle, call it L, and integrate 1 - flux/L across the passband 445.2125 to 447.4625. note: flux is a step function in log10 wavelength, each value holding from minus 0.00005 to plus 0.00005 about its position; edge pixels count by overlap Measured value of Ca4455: 0.12 nm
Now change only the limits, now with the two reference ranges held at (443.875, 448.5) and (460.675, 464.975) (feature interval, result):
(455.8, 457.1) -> -0.11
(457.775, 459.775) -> 0.12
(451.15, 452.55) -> -0.07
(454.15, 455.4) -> 0.07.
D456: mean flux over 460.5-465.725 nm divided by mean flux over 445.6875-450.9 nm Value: 1.04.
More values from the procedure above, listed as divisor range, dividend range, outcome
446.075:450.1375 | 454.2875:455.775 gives 0.95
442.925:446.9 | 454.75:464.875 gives 1.05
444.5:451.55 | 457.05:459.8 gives 1.00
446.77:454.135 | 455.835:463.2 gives 1.03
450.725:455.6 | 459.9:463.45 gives 1.07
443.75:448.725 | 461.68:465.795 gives 1.04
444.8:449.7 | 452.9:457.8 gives 1.07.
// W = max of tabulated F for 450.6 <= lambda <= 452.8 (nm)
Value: 18.02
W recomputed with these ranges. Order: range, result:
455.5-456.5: 17.47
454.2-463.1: 18.8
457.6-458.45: 16.49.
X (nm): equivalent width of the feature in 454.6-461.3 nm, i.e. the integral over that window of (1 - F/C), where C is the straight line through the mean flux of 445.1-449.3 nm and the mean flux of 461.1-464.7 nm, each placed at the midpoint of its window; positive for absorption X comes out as -0.25 nm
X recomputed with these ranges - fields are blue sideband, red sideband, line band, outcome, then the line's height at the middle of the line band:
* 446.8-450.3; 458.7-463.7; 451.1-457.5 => -0.11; 14.5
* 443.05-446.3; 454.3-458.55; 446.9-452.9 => -0.04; 14.4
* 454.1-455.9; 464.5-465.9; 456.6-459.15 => -0.17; 14.2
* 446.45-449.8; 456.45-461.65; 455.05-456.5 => 0.03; 14.8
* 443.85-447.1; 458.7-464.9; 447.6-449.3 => -0.03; 14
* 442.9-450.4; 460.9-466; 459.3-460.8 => -0.03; 14.8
